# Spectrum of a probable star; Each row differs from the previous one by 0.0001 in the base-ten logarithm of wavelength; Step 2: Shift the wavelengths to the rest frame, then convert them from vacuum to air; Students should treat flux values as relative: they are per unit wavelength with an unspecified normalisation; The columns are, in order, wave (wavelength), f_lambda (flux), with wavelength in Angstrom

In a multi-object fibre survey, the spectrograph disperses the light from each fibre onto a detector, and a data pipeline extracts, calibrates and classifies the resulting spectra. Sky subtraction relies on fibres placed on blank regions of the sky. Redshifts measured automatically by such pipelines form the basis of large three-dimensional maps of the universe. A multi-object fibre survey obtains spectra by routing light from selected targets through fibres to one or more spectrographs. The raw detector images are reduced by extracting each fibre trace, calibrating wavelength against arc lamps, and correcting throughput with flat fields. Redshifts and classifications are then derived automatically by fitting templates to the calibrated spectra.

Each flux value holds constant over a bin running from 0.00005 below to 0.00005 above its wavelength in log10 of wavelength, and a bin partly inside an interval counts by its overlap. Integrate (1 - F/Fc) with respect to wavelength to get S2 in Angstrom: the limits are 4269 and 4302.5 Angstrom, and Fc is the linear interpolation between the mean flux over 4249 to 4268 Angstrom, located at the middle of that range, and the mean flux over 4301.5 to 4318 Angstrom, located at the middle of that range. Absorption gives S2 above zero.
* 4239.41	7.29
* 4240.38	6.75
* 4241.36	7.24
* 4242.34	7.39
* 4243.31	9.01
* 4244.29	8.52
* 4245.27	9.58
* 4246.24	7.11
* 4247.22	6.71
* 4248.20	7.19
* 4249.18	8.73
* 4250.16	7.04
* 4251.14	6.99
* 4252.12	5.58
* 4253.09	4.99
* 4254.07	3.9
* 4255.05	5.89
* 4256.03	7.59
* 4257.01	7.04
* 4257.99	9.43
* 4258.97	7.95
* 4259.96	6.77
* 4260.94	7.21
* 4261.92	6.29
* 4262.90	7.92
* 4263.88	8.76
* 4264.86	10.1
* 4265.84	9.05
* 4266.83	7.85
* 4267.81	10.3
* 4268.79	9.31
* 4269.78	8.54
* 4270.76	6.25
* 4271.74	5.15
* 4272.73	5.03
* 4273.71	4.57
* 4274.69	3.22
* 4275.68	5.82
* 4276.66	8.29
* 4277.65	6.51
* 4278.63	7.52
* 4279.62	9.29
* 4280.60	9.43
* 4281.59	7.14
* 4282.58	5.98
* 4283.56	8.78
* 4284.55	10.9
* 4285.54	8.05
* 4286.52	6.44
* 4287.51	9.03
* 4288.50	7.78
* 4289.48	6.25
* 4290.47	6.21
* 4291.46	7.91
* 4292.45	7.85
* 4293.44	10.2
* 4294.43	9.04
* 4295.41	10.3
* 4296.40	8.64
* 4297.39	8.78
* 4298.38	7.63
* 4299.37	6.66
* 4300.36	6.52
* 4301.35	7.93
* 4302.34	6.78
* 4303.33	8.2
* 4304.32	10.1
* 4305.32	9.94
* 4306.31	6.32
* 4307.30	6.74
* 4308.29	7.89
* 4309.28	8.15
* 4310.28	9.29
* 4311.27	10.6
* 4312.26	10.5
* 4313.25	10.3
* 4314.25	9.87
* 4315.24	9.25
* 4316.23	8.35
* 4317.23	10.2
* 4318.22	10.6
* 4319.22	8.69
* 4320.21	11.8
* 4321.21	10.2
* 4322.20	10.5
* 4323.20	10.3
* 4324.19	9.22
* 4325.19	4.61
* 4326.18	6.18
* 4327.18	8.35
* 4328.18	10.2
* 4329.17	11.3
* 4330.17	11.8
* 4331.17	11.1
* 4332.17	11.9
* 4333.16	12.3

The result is 2.9 Angstrom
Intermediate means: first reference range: 7.41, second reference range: 8.91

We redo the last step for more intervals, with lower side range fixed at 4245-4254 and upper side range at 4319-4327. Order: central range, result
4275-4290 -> 0.1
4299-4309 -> 0.8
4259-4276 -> 0.4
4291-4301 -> -0.2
